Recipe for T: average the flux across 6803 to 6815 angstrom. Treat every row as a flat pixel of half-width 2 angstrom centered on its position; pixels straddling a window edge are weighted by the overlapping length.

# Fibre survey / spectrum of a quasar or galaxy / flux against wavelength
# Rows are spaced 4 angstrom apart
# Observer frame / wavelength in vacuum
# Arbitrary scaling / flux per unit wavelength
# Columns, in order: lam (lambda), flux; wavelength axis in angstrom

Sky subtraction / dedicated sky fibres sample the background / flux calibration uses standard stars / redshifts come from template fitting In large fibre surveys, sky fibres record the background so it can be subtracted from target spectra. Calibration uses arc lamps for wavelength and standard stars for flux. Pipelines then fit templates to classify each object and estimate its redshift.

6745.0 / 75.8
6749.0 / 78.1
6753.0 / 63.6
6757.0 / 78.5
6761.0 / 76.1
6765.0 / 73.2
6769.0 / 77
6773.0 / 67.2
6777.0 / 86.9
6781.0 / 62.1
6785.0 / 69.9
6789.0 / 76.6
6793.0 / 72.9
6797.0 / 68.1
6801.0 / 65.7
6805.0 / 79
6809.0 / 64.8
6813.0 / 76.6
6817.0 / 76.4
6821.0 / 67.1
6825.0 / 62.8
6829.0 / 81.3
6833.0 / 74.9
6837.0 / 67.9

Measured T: 73.5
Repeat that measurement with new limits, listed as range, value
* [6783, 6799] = 71.9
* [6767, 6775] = 72.1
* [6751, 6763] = 72.7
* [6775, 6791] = 73.9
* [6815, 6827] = 68.8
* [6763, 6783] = 73.3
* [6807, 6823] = 71.2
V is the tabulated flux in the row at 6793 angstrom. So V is 72.9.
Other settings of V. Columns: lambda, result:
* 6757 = 78.5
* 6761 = 76.1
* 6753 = 63.6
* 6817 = 76.4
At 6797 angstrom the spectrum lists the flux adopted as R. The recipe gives 68.1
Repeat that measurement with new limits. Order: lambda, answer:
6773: 67.2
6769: 77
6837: 67.9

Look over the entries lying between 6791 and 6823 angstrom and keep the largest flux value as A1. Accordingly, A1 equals 79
